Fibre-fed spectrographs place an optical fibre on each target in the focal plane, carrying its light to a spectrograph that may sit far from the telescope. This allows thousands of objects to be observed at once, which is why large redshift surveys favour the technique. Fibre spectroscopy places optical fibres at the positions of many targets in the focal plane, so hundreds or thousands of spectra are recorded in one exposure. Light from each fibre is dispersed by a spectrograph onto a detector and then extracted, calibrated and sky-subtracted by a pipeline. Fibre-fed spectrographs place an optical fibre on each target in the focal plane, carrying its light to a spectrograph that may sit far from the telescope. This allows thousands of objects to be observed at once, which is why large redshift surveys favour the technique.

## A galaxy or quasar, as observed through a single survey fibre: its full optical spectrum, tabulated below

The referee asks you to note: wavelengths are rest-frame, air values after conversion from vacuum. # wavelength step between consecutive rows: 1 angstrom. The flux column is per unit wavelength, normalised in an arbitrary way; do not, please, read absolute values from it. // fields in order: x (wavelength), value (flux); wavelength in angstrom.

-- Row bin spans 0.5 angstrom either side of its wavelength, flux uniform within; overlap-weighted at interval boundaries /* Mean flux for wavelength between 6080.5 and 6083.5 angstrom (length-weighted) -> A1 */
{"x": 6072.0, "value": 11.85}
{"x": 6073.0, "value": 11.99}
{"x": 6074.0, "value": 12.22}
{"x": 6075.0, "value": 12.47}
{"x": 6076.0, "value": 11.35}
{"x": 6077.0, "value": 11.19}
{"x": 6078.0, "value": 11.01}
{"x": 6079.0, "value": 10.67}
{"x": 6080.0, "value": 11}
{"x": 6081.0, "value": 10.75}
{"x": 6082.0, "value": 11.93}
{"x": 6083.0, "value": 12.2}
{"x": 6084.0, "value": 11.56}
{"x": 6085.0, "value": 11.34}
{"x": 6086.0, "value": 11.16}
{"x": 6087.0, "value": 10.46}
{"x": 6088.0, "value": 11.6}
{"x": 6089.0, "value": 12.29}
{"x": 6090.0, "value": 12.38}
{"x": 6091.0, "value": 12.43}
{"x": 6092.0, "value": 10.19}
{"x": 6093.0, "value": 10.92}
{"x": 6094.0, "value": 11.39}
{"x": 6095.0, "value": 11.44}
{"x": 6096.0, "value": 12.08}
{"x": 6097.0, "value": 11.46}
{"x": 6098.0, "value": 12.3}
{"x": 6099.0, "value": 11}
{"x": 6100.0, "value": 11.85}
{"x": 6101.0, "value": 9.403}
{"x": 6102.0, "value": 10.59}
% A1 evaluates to 11.6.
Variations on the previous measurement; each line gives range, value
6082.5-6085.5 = 11.7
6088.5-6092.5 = 11.8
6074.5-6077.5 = 11.7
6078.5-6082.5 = 11.1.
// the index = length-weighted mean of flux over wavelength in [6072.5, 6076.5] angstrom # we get 12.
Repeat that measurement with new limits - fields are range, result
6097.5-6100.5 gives 11.7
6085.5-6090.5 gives 11.6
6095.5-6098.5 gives 11.9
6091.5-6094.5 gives 10.8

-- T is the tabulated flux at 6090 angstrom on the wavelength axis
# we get 12.38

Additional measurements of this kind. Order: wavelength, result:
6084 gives 11.56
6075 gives 12.47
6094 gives 11.39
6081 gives 10.75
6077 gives 11.19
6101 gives 9.403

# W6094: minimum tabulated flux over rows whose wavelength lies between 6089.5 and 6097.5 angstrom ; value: 10.19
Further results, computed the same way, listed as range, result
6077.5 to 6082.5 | 10.67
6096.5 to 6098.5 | 11.46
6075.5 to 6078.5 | 11.01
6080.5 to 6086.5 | 10.75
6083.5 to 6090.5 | 10.46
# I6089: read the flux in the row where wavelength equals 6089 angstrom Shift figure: 12.29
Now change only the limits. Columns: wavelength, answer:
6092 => 10.19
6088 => 11.6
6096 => 12.08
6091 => 12.43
